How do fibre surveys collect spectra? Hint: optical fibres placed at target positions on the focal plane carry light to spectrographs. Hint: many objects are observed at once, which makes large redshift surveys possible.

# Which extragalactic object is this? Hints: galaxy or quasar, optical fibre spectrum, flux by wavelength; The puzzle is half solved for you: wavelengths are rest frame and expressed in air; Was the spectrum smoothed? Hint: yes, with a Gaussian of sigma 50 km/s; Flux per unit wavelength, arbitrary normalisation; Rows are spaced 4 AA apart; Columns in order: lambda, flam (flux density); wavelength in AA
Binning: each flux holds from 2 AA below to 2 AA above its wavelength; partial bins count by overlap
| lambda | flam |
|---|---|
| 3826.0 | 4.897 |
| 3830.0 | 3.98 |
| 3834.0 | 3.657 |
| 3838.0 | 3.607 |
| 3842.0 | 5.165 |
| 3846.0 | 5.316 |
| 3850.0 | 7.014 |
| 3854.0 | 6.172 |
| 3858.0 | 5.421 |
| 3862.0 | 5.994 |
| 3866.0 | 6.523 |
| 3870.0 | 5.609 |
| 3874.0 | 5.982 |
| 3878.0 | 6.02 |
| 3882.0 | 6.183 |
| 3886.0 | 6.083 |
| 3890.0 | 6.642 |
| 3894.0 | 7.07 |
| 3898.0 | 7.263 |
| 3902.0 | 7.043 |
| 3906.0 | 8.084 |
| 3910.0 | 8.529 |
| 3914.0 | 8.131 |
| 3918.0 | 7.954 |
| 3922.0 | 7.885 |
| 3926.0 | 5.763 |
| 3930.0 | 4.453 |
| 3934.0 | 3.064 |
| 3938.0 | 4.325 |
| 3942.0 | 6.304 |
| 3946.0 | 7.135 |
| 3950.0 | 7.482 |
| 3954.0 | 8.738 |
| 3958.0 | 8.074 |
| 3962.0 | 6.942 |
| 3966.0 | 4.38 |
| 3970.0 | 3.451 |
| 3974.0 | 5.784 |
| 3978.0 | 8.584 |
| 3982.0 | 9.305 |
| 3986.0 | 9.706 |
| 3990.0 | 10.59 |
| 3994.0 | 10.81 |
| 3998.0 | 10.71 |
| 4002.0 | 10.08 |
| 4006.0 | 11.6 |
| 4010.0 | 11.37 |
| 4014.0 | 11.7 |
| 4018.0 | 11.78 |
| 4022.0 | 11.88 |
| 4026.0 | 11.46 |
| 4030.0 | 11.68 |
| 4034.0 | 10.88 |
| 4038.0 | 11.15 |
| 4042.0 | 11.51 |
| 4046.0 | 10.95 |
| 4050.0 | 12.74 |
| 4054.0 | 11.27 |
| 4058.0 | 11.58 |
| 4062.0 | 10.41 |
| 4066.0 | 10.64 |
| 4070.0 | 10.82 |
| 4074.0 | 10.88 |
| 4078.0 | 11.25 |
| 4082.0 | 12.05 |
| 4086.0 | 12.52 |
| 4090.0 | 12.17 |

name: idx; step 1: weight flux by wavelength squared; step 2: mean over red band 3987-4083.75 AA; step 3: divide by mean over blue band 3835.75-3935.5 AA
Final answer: 1.9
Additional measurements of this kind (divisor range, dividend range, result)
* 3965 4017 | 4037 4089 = 1.28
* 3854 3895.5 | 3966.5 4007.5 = 1.53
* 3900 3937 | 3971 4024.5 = 1.59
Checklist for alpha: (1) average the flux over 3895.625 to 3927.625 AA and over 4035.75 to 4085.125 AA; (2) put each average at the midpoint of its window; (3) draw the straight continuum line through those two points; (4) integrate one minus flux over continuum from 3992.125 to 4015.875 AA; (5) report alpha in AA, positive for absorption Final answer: -2.7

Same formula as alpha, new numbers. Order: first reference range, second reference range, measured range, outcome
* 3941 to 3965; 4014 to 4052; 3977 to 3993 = -1.1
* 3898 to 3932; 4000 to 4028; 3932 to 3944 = 5.4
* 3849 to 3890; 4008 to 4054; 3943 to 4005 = 9.8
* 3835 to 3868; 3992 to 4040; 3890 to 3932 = 2.2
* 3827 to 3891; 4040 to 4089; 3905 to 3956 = 5.5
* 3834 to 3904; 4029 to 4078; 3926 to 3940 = 6.4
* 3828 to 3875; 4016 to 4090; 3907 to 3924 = -2.0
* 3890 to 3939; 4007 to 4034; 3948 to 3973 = 6.4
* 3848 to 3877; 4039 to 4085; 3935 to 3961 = 4.7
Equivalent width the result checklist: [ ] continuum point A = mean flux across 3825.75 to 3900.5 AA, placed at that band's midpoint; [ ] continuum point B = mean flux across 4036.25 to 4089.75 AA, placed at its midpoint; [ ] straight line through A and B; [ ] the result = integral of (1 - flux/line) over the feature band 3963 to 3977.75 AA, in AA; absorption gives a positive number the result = 6.1 AA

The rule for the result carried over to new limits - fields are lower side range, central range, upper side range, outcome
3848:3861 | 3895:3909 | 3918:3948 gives -3.8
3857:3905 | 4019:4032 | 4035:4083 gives -1.7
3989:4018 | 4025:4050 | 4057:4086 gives -0.6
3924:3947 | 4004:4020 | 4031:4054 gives -3.3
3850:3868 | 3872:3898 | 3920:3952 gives -1.6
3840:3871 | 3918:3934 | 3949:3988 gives 2.0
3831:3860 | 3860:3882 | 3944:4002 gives -1.2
